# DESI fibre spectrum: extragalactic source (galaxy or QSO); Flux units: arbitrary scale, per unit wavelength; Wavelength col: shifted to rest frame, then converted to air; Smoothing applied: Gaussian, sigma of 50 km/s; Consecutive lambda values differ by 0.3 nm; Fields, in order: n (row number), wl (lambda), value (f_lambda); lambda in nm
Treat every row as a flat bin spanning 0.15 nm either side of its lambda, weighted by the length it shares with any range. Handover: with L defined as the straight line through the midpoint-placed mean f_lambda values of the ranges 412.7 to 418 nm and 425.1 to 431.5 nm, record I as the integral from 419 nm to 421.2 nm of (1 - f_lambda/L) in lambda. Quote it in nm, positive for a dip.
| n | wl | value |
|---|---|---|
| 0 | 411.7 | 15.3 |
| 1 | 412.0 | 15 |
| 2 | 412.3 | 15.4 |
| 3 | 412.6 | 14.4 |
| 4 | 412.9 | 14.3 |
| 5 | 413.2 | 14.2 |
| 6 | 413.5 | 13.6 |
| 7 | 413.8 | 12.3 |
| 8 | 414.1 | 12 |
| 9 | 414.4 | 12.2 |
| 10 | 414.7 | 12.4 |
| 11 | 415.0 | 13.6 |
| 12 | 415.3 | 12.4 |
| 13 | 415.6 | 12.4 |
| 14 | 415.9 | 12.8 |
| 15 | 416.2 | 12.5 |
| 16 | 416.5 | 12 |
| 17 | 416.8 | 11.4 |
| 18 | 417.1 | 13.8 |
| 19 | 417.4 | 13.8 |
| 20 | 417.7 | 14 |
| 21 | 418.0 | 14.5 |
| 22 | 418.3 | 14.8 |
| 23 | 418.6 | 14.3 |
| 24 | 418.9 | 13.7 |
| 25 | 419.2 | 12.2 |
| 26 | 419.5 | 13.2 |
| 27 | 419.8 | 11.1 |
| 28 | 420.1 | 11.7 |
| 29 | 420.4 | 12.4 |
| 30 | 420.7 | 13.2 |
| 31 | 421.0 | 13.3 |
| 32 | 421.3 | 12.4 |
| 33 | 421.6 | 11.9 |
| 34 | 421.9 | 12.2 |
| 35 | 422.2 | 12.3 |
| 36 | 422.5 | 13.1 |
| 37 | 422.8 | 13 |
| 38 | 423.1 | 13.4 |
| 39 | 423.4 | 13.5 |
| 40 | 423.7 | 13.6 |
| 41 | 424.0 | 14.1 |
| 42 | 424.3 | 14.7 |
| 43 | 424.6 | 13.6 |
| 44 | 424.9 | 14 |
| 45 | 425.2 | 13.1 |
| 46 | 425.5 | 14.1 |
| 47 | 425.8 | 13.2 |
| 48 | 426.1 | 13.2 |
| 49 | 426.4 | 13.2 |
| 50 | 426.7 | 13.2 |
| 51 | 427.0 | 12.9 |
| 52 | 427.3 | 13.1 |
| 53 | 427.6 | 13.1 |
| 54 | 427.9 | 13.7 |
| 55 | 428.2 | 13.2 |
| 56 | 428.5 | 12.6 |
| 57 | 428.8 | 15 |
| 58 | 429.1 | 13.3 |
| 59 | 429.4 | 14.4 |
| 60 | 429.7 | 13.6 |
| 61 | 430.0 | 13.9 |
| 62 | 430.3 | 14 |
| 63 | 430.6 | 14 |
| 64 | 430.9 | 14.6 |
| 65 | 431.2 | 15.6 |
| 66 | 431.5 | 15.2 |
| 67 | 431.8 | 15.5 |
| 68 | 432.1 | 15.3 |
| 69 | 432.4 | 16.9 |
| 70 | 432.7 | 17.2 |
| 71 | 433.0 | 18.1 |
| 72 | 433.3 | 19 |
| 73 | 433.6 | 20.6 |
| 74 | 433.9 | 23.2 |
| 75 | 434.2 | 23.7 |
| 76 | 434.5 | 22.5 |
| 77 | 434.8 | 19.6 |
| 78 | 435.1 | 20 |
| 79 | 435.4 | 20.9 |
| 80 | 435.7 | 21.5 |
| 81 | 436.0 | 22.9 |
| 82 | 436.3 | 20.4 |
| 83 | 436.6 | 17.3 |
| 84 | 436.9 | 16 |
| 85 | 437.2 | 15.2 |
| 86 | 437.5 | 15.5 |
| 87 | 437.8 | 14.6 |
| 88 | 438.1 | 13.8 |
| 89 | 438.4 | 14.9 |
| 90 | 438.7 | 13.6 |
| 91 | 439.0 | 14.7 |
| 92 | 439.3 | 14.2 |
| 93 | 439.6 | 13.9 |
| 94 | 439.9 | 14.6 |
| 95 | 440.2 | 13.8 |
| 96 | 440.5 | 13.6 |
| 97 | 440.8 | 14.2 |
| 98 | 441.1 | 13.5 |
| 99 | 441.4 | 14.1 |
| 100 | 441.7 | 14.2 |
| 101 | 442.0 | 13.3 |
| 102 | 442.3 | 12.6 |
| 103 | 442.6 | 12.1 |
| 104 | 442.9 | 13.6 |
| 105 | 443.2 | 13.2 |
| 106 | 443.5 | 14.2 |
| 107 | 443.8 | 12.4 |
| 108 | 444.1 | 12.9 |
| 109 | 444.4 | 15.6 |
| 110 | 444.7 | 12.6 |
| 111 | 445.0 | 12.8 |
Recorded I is 0.129 nm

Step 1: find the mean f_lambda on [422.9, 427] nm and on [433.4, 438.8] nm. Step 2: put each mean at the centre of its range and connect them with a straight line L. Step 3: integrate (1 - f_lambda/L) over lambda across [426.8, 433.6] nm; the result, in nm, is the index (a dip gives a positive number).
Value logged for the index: 0.51 nm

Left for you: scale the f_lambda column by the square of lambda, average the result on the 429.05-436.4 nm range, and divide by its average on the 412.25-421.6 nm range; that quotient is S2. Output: 1.48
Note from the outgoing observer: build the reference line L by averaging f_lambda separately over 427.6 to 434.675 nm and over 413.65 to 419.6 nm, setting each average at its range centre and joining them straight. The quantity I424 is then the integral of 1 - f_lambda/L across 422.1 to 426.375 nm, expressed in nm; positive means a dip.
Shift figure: 0.352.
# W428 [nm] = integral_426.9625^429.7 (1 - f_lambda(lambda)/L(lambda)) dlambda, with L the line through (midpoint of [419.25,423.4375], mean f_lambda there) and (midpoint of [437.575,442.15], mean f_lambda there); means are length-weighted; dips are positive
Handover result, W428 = -0.07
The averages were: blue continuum 12.6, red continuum 14.1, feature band 13.5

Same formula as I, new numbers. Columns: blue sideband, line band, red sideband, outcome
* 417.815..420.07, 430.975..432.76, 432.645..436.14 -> 0.346 nm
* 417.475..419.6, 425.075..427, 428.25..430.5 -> 0.071 nm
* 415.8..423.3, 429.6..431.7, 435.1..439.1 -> 0.155 nm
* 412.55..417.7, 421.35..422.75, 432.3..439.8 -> 0.211 nm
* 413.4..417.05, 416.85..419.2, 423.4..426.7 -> -0.196 nm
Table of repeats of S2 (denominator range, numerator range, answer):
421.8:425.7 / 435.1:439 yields 1.36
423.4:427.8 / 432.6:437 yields 1.57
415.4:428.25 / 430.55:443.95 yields 1.33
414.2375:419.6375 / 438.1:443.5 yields 1.17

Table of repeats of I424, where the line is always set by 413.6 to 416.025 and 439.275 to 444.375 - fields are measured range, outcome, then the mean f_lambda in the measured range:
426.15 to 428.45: -0.03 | 13.2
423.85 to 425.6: -0.14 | 13.9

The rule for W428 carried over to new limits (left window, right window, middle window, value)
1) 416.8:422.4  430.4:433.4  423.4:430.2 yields 0.547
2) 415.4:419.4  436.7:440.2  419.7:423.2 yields 0.259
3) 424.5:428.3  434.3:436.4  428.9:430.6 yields 0.250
